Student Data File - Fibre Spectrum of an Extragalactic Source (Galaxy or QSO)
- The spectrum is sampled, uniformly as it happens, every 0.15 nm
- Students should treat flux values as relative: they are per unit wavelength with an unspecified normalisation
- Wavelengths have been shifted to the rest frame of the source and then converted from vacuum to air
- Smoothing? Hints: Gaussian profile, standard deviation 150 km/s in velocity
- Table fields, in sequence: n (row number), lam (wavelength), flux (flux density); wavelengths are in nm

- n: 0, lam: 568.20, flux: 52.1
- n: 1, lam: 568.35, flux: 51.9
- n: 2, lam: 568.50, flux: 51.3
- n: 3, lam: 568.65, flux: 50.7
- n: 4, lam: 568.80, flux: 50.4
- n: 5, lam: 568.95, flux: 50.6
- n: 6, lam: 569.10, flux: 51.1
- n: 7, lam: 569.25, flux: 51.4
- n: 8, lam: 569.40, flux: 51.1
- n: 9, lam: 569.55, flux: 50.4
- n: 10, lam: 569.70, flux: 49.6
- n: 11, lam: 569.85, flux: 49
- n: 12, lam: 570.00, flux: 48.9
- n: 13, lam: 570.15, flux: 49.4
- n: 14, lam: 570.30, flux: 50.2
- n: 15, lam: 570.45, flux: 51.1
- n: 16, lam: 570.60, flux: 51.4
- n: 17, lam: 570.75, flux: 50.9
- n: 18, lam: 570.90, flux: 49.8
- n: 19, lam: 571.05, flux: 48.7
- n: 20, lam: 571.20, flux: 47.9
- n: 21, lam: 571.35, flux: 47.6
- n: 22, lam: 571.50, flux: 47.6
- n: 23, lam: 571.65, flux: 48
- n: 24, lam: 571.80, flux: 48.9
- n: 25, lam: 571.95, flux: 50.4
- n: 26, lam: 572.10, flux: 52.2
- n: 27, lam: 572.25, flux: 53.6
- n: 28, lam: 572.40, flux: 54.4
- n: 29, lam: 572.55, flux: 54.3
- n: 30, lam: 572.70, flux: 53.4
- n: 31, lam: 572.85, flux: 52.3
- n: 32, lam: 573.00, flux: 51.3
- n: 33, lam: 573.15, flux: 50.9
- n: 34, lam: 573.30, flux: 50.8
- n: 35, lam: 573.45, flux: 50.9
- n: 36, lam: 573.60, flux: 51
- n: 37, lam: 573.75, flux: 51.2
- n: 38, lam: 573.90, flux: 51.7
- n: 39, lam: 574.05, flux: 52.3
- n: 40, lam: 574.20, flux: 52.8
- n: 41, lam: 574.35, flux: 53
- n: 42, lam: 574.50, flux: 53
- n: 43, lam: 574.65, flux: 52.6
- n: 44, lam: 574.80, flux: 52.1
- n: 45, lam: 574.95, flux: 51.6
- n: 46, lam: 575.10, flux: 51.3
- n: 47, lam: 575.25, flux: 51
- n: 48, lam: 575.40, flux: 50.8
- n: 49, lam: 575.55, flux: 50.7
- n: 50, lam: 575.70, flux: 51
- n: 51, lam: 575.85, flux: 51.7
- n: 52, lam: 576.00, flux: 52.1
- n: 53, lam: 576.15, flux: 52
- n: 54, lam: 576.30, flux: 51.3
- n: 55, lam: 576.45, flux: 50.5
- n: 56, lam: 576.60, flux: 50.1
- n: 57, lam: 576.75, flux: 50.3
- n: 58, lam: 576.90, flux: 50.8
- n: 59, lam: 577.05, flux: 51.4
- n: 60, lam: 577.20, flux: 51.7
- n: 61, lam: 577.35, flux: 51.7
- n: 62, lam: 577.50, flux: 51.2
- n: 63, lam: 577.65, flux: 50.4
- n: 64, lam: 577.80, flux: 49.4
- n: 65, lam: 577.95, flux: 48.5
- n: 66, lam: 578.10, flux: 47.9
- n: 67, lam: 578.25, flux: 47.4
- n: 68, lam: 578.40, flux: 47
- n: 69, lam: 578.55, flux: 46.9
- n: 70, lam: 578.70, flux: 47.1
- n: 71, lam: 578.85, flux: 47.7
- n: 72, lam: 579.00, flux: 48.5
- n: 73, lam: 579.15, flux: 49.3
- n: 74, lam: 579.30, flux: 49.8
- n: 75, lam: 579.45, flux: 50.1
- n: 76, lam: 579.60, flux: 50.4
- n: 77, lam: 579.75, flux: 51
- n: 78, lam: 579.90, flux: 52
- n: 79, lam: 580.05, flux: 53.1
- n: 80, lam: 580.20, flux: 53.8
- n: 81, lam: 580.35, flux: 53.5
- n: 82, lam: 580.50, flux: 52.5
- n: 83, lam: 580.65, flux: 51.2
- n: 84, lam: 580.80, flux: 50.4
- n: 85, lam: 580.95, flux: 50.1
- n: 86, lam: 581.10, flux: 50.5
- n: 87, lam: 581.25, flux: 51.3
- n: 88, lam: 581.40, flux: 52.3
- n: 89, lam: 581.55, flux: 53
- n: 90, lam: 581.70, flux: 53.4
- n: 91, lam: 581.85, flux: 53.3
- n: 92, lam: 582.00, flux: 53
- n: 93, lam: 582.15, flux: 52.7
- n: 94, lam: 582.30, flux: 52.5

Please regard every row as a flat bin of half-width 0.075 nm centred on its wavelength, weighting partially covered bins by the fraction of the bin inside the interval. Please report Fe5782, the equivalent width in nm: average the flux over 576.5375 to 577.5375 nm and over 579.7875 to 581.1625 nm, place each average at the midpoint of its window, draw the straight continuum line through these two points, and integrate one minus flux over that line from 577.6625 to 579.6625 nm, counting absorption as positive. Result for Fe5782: 0.11 nm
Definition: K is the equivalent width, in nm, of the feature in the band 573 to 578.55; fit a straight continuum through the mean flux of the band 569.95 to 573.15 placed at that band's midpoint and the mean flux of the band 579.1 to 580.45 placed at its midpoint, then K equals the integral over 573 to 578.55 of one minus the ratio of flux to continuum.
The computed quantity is 0.02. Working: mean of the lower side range 50.6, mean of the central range 50.9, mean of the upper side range 51.5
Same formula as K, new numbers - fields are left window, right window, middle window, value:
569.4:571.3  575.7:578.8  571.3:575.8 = -0.141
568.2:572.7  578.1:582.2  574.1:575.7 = -0.039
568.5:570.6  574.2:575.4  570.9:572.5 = 0.034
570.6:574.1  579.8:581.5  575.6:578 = 0.024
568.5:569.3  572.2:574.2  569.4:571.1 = 0.042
